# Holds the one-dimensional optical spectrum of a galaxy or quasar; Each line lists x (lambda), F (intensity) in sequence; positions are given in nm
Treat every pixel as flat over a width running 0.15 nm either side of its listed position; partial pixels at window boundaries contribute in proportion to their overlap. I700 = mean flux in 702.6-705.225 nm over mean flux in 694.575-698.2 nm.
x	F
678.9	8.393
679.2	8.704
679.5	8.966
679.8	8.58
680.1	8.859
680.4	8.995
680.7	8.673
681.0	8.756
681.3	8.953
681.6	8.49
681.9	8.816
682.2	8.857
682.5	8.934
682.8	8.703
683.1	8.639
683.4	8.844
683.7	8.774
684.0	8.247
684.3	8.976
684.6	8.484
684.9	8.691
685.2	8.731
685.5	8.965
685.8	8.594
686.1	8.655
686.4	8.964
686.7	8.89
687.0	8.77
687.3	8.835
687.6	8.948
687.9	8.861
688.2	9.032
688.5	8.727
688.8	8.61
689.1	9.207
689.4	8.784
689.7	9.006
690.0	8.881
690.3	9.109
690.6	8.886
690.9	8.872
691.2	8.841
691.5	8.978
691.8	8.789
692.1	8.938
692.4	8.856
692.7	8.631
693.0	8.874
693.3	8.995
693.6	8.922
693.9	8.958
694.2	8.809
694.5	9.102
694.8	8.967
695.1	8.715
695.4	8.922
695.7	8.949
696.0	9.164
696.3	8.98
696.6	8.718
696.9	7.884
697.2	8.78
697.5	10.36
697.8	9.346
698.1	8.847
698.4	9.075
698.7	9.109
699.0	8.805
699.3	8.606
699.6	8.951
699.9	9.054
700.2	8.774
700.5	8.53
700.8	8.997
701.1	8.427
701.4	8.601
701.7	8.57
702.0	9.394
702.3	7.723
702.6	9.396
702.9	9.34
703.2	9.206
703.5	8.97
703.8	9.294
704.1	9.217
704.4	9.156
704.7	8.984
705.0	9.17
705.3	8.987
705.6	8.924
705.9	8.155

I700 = 1.0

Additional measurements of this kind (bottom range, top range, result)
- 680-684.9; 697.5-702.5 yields 1.01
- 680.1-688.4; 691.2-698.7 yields 1.02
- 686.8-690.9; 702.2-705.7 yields 1.02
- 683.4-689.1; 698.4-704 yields 1.01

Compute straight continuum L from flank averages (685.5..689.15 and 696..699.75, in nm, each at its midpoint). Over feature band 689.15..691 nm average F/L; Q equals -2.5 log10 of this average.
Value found -0.009 mag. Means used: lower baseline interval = 8.84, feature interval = 8.94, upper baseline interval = 8.96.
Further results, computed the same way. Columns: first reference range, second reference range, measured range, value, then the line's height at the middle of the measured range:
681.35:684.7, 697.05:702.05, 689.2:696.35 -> -0.008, 8.85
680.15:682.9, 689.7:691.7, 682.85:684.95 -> 0.021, 8.83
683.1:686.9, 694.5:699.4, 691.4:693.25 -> 0.003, 8.87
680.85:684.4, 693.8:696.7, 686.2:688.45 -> -0.009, 8.81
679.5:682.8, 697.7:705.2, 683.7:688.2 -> 0.008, 8.83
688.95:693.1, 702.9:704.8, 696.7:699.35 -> 0.007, 9.04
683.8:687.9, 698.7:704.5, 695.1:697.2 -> 0.010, 8.85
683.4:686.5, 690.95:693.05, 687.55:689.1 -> -0.011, 8.77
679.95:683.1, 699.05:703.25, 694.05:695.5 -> -0.011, 8.81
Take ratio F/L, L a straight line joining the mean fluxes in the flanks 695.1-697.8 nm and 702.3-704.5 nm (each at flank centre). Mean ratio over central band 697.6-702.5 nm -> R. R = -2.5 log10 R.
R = 0.03 mag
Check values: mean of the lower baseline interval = 8.98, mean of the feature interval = 8.82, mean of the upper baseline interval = 9.12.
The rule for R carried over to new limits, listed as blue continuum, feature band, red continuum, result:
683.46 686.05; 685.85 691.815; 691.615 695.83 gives -0.012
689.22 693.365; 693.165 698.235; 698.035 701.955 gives -0.014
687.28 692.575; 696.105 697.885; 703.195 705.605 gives 0.000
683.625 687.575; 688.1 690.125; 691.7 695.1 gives -0.010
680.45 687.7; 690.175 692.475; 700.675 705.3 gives -0.009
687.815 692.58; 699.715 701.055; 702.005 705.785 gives 0.023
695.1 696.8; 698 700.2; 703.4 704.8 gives 0.009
